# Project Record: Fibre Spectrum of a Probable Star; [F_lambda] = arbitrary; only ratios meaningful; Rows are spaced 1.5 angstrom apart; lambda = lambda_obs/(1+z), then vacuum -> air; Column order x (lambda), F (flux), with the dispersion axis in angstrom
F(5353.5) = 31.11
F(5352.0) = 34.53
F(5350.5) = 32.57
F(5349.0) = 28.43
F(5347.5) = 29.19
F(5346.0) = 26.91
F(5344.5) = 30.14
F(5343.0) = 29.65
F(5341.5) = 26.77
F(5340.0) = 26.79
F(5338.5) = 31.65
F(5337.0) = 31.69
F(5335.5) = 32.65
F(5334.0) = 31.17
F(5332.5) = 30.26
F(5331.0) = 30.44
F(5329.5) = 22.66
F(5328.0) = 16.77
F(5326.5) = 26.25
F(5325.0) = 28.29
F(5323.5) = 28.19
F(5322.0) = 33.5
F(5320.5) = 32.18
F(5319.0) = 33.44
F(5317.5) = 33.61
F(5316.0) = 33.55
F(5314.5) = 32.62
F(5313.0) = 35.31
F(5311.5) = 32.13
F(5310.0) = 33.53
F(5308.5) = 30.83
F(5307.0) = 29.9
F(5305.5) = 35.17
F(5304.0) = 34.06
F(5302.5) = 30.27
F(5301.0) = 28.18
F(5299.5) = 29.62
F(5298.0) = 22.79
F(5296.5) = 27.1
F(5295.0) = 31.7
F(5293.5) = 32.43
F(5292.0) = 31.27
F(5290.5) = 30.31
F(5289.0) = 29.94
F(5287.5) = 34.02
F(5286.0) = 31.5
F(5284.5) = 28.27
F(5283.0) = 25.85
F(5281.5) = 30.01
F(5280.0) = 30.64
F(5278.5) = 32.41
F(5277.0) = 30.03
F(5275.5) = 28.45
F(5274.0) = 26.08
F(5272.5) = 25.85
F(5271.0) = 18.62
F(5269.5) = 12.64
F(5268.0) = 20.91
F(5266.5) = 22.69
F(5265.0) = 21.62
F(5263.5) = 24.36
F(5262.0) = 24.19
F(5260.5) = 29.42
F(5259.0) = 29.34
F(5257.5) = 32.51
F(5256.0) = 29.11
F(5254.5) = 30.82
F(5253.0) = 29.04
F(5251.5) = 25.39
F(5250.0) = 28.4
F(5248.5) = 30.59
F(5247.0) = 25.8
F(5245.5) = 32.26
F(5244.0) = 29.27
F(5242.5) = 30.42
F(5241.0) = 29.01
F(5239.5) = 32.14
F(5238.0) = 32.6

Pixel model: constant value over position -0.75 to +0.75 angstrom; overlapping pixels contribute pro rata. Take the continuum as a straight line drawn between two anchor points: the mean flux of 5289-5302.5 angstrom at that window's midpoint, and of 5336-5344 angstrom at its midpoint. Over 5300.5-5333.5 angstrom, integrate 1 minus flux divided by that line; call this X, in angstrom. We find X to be -1.3 angstrom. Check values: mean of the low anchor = 29.3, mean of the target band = 30.5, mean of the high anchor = 29.4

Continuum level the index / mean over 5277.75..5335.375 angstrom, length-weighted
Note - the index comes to 30.3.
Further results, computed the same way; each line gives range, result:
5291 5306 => 30.2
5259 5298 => 27.2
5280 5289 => 30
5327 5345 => 28.3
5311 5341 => 30.1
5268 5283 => 25.8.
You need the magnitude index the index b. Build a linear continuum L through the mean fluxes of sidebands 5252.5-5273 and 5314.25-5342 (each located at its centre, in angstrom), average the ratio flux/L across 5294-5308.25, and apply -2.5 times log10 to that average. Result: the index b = -0.08 mag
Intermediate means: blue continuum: 25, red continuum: 29.6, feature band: 29.9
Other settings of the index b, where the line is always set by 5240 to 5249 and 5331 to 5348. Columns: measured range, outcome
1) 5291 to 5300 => 0.02 mag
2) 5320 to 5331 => 0.11 mag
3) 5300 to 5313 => -0.08 mag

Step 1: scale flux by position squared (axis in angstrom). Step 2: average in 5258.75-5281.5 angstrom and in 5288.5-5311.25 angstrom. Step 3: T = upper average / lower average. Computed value 1.2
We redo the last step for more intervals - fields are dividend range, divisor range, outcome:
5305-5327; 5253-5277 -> 1.28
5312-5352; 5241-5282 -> 1.13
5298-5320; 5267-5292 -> 1.18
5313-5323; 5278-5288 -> 1.11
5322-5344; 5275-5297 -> 0.95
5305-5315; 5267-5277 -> 1.46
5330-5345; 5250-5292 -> 1.13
